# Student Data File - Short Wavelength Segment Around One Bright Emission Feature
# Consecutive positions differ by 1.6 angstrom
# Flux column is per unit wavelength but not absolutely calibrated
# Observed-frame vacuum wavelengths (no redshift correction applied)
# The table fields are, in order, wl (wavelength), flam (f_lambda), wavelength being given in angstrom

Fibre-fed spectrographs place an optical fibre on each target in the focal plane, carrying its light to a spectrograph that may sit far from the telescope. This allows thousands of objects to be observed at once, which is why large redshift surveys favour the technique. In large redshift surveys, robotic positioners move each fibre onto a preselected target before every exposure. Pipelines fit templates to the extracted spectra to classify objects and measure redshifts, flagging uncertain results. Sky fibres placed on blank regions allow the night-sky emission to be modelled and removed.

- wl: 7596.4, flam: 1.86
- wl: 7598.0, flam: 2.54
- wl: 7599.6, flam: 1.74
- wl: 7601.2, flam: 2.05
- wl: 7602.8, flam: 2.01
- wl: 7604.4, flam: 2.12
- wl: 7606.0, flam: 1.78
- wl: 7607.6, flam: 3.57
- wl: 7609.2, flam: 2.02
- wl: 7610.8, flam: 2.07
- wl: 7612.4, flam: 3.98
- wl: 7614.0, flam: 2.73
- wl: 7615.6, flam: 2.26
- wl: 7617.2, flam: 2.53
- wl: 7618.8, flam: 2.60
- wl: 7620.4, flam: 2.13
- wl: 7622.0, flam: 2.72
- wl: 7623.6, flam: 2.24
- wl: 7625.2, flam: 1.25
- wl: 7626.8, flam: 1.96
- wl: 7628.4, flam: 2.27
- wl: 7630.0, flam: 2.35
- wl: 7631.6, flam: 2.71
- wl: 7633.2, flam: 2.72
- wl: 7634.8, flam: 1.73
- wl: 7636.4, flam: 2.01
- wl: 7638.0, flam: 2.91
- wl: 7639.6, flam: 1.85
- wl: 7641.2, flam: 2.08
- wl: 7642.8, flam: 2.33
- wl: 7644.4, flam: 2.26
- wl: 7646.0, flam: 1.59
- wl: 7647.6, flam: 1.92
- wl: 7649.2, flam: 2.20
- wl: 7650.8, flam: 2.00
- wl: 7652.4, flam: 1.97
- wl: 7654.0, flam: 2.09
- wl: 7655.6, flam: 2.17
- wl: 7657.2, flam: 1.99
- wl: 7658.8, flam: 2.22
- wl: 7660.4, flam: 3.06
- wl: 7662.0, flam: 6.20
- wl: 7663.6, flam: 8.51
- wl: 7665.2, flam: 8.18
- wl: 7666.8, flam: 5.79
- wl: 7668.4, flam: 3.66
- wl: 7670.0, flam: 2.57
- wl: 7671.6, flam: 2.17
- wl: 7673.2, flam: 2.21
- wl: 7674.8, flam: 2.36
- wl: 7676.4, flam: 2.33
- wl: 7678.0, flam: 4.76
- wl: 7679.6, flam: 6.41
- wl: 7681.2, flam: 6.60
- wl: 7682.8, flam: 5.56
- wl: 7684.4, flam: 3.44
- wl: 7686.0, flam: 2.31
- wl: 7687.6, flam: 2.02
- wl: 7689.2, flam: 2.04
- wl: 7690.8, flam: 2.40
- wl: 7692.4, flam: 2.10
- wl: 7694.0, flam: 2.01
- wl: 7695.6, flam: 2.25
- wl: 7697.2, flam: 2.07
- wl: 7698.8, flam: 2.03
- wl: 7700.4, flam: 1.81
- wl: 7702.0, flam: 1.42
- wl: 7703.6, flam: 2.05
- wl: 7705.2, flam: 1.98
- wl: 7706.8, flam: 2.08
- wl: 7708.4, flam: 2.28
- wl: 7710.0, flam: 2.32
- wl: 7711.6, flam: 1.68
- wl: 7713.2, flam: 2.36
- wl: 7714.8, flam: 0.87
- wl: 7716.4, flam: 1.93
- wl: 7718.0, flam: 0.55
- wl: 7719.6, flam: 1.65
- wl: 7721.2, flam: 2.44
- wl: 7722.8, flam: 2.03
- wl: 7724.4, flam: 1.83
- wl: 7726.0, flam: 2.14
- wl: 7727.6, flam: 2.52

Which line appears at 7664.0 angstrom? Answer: [S II] 6716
